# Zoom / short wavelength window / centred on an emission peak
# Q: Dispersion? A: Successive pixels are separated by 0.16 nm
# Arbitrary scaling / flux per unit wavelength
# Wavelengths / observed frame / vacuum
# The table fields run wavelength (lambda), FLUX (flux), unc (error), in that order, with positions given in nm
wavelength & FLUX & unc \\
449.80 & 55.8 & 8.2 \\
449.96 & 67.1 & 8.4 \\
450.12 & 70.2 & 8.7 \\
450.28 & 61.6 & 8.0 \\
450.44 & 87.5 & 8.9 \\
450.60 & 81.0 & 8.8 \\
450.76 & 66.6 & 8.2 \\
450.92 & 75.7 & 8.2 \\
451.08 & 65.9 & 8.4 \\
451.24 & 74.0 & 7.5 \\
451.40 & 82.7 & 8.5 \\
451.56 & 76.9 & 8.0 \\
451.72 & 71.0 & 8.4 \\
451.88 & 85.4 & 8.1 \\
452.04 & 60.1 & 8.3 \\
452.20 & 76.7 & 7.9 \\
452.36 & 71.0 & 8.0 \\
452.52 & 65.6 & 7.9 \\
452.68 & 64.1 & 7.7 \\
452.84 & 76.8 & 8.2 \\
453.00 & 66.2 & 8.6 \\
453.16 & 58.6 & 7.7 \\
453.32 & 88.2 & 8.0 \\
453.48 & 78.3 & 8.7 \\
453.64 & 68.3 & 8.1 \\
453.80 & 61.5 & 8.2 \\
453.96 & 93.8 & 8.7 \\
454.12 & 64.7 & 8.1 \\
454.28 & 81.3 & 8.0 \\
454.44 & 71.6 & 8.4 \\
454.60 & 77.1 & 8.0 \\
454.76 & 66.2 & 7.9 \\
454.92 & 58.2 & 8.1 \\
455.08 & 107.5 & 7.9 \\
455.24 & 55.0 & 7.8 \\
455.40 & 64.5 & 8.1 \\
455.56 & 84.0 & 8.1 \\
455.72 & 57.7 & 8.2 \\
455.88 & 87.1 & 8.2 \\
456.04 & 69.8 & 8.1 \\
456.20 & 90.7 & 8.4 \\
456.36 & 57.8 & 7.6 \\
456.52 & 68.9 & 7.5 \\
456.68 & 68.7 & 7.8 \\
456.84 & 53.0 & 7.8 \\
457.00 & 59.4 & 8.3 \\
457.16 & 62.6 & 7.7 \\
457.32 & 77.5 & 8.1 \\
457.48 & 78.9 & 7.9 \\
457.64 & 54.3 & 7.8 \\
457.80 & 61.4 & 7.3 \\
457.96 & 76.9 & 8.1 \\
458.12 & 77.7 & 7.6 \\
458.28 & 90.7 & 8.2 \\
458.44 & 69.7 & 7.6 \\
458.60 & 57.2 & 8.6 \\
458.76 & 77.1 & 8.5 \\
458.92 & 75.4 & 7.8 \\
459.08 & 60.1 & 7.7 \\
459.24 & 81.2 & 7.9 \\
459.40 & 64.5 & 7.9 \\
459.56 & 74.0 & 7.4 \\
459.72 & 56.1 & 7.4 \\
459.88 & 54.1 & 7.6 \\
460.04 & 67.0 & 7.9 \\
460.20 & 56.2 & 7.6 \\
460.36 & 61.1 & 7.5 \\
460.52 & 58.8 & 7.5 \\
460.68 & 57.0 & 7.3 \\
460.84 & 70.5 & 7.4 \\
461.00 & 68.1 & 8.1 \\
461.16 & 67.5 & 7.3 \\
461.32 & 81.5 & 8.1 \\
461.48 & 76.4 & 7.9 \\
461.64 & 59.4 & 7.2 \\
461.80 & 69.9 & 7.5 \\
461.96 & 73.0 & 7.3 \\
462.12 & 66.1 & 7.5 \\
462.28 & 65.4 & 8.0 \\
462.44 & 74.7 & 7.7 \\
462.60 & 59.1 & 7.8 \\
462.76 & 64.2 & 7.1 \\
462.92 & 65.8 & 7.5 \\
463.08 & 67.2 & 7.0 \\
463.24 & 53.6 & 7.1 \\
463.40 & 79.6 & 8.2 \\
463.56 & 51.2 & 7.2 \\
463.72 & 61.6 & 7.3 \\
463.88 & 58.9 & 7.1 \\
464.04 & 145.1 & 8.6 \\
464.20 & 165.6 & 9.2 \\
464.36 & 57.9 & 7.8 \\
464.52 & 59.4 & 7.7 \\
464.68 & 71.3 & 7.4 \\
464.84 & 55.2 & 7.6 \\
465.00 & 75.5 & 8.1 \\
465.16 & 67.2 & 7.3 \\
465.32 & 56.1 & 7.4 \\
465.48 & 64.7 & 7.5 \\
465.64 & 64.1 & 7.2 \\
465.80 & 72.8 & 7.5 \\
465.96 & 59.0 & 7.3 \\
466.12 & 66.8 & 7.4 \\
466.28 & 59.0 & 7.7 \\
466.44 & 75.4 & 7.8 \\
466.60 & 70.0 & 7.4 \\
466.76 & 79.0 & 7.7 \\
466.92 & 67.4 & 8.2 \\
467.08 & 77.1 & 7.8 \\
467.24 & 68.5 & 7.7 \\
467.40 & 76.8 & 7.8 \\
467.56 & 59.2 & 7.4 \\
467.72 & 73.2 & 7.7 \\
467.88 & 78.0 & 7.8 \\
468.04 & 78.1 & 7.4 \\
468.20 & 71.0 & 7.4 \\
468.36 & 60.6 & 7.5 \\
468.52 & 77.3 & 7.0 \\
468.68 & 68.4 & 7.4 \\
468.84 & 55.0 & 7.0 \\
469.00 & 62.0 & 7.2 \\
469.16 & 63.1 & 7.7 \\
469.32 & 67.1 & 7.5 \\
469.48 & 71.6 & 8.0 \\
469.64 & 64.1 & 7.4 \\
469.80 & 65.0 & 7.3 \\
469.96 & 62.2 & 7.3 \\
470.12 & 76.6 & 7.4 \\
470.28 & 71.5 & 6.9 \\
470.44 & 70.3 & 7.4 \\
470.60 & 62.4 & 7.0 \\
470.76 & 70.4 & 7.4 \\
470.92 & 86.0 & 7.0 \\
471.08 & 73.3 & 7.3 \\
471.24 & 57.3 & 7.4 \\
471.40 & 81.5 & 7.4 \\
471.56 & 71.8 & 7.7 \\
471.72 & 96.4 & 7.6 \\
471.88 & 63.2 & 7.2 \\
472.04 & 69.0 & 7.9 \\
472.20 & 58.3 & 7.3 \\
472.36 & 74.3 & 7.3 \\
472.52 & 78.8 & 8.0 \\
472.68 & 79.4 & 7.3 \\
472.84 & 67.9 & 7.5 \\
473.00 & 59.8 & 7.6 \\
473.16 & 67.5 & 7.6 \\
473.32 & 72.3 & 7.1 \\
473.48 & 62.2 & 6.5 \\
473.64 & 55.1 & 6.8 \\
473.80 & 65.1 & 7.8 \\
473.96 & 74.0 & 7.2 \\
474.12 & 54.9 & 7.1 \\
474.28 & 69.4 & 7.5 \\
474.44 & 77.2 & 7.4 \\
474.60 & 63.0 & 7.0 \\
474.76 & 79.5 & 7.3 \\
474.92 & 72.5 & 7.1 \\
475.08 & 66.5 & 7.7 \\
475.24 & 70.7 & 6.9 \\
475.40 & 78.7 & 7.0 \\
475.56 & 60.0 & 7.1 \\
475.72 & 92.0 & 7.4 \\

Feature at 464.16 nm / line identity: H-gamma 4340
